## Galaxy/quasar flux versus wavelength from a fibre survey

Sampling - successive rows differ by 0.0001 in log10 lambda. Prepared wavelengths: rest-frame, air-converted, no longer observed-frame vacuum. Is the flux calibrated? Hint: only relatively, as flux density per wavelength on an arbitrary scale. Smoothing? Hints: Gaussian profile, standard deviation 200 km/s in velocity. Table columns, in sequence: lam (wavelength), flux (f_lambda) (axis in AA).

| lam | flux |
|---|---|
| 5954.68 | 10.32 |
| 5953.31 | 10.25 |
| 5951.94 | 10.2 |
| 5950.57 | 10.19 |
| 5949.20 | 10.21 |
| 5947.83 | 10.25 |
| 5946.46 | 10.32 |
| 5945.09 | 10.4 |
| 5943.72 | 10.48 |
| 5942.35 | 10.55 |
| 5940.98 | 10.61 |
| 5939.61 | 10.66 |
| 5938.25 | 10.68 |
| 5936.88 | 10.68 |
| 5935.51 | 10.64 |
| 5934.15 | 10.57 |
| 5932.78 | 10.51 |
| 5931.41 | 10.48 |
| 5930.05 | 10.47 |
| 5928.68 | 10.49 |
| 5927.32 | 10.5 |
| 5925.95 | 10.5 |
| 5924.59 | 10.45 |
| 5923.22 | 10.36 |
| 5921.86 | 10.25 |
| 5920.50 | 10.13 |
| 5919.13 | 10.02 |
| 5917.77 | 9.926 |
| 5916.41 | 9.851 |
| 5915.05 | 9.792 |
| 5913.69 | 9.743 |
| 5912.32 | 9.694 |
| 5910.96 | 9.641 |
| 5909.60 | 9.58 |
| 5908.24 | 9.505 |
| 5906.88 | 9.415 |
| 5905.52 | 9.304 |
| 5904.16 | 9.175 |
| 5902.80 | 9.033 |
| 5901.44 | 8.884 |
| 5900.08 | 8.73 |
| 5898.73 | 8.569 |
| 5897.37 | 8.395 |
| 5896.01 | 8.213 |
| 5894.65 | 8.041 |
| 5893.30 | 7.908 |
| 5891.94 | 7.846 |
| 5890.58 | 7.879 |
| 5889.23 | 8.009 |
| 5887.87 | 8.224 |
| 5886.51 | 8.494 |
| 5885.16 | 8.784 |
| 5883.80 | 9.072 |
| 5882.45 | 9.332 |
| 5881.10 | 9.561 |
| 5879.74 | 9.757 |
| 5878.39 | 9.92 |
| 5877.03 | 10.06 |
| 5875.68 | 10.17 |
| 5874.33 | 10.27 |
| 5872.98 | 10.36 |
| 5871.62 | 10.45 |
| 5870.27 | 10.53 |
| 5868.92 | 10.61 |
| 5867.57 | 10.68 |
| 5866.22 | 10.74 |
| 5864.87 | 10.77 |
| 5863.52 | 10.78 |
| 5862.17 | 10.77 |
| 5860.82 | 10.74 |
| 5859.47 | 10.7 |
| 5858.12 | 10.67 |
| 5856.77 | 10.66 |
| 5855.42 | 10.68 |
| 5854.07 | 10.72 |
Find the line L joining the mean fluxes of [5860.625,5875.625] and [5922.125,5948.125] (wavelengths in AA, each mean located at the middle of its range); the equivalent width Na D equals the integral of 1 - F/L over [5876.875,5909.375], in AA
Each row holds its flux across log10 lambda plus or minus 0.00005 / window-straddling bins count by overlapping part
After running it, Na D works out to 5.3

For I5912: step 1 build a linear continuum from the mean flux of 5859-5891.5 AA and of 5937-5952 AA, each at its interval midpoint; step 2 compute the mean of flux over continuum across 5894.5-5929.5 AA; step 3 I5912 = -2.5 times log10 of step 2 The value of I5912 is 0.06 mag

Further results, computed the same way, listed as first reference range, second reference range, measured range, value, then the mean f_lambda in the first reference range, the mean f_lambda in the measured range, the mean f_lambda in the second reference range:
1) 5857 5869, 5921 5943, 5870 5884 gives 0.075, 10.7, 9.97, 10.5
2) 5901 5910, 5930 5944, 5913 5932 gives -0.025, 9.27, 10.2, 10.6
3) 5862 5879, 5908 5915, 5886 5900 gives 0.220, 10.5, 8.18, 9.65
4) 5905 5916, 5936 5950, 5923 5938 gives -0.040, 9.59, 10.5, 10.5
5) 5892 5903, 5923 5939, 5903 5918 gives -0.039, 8.41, 9.57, 10.5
